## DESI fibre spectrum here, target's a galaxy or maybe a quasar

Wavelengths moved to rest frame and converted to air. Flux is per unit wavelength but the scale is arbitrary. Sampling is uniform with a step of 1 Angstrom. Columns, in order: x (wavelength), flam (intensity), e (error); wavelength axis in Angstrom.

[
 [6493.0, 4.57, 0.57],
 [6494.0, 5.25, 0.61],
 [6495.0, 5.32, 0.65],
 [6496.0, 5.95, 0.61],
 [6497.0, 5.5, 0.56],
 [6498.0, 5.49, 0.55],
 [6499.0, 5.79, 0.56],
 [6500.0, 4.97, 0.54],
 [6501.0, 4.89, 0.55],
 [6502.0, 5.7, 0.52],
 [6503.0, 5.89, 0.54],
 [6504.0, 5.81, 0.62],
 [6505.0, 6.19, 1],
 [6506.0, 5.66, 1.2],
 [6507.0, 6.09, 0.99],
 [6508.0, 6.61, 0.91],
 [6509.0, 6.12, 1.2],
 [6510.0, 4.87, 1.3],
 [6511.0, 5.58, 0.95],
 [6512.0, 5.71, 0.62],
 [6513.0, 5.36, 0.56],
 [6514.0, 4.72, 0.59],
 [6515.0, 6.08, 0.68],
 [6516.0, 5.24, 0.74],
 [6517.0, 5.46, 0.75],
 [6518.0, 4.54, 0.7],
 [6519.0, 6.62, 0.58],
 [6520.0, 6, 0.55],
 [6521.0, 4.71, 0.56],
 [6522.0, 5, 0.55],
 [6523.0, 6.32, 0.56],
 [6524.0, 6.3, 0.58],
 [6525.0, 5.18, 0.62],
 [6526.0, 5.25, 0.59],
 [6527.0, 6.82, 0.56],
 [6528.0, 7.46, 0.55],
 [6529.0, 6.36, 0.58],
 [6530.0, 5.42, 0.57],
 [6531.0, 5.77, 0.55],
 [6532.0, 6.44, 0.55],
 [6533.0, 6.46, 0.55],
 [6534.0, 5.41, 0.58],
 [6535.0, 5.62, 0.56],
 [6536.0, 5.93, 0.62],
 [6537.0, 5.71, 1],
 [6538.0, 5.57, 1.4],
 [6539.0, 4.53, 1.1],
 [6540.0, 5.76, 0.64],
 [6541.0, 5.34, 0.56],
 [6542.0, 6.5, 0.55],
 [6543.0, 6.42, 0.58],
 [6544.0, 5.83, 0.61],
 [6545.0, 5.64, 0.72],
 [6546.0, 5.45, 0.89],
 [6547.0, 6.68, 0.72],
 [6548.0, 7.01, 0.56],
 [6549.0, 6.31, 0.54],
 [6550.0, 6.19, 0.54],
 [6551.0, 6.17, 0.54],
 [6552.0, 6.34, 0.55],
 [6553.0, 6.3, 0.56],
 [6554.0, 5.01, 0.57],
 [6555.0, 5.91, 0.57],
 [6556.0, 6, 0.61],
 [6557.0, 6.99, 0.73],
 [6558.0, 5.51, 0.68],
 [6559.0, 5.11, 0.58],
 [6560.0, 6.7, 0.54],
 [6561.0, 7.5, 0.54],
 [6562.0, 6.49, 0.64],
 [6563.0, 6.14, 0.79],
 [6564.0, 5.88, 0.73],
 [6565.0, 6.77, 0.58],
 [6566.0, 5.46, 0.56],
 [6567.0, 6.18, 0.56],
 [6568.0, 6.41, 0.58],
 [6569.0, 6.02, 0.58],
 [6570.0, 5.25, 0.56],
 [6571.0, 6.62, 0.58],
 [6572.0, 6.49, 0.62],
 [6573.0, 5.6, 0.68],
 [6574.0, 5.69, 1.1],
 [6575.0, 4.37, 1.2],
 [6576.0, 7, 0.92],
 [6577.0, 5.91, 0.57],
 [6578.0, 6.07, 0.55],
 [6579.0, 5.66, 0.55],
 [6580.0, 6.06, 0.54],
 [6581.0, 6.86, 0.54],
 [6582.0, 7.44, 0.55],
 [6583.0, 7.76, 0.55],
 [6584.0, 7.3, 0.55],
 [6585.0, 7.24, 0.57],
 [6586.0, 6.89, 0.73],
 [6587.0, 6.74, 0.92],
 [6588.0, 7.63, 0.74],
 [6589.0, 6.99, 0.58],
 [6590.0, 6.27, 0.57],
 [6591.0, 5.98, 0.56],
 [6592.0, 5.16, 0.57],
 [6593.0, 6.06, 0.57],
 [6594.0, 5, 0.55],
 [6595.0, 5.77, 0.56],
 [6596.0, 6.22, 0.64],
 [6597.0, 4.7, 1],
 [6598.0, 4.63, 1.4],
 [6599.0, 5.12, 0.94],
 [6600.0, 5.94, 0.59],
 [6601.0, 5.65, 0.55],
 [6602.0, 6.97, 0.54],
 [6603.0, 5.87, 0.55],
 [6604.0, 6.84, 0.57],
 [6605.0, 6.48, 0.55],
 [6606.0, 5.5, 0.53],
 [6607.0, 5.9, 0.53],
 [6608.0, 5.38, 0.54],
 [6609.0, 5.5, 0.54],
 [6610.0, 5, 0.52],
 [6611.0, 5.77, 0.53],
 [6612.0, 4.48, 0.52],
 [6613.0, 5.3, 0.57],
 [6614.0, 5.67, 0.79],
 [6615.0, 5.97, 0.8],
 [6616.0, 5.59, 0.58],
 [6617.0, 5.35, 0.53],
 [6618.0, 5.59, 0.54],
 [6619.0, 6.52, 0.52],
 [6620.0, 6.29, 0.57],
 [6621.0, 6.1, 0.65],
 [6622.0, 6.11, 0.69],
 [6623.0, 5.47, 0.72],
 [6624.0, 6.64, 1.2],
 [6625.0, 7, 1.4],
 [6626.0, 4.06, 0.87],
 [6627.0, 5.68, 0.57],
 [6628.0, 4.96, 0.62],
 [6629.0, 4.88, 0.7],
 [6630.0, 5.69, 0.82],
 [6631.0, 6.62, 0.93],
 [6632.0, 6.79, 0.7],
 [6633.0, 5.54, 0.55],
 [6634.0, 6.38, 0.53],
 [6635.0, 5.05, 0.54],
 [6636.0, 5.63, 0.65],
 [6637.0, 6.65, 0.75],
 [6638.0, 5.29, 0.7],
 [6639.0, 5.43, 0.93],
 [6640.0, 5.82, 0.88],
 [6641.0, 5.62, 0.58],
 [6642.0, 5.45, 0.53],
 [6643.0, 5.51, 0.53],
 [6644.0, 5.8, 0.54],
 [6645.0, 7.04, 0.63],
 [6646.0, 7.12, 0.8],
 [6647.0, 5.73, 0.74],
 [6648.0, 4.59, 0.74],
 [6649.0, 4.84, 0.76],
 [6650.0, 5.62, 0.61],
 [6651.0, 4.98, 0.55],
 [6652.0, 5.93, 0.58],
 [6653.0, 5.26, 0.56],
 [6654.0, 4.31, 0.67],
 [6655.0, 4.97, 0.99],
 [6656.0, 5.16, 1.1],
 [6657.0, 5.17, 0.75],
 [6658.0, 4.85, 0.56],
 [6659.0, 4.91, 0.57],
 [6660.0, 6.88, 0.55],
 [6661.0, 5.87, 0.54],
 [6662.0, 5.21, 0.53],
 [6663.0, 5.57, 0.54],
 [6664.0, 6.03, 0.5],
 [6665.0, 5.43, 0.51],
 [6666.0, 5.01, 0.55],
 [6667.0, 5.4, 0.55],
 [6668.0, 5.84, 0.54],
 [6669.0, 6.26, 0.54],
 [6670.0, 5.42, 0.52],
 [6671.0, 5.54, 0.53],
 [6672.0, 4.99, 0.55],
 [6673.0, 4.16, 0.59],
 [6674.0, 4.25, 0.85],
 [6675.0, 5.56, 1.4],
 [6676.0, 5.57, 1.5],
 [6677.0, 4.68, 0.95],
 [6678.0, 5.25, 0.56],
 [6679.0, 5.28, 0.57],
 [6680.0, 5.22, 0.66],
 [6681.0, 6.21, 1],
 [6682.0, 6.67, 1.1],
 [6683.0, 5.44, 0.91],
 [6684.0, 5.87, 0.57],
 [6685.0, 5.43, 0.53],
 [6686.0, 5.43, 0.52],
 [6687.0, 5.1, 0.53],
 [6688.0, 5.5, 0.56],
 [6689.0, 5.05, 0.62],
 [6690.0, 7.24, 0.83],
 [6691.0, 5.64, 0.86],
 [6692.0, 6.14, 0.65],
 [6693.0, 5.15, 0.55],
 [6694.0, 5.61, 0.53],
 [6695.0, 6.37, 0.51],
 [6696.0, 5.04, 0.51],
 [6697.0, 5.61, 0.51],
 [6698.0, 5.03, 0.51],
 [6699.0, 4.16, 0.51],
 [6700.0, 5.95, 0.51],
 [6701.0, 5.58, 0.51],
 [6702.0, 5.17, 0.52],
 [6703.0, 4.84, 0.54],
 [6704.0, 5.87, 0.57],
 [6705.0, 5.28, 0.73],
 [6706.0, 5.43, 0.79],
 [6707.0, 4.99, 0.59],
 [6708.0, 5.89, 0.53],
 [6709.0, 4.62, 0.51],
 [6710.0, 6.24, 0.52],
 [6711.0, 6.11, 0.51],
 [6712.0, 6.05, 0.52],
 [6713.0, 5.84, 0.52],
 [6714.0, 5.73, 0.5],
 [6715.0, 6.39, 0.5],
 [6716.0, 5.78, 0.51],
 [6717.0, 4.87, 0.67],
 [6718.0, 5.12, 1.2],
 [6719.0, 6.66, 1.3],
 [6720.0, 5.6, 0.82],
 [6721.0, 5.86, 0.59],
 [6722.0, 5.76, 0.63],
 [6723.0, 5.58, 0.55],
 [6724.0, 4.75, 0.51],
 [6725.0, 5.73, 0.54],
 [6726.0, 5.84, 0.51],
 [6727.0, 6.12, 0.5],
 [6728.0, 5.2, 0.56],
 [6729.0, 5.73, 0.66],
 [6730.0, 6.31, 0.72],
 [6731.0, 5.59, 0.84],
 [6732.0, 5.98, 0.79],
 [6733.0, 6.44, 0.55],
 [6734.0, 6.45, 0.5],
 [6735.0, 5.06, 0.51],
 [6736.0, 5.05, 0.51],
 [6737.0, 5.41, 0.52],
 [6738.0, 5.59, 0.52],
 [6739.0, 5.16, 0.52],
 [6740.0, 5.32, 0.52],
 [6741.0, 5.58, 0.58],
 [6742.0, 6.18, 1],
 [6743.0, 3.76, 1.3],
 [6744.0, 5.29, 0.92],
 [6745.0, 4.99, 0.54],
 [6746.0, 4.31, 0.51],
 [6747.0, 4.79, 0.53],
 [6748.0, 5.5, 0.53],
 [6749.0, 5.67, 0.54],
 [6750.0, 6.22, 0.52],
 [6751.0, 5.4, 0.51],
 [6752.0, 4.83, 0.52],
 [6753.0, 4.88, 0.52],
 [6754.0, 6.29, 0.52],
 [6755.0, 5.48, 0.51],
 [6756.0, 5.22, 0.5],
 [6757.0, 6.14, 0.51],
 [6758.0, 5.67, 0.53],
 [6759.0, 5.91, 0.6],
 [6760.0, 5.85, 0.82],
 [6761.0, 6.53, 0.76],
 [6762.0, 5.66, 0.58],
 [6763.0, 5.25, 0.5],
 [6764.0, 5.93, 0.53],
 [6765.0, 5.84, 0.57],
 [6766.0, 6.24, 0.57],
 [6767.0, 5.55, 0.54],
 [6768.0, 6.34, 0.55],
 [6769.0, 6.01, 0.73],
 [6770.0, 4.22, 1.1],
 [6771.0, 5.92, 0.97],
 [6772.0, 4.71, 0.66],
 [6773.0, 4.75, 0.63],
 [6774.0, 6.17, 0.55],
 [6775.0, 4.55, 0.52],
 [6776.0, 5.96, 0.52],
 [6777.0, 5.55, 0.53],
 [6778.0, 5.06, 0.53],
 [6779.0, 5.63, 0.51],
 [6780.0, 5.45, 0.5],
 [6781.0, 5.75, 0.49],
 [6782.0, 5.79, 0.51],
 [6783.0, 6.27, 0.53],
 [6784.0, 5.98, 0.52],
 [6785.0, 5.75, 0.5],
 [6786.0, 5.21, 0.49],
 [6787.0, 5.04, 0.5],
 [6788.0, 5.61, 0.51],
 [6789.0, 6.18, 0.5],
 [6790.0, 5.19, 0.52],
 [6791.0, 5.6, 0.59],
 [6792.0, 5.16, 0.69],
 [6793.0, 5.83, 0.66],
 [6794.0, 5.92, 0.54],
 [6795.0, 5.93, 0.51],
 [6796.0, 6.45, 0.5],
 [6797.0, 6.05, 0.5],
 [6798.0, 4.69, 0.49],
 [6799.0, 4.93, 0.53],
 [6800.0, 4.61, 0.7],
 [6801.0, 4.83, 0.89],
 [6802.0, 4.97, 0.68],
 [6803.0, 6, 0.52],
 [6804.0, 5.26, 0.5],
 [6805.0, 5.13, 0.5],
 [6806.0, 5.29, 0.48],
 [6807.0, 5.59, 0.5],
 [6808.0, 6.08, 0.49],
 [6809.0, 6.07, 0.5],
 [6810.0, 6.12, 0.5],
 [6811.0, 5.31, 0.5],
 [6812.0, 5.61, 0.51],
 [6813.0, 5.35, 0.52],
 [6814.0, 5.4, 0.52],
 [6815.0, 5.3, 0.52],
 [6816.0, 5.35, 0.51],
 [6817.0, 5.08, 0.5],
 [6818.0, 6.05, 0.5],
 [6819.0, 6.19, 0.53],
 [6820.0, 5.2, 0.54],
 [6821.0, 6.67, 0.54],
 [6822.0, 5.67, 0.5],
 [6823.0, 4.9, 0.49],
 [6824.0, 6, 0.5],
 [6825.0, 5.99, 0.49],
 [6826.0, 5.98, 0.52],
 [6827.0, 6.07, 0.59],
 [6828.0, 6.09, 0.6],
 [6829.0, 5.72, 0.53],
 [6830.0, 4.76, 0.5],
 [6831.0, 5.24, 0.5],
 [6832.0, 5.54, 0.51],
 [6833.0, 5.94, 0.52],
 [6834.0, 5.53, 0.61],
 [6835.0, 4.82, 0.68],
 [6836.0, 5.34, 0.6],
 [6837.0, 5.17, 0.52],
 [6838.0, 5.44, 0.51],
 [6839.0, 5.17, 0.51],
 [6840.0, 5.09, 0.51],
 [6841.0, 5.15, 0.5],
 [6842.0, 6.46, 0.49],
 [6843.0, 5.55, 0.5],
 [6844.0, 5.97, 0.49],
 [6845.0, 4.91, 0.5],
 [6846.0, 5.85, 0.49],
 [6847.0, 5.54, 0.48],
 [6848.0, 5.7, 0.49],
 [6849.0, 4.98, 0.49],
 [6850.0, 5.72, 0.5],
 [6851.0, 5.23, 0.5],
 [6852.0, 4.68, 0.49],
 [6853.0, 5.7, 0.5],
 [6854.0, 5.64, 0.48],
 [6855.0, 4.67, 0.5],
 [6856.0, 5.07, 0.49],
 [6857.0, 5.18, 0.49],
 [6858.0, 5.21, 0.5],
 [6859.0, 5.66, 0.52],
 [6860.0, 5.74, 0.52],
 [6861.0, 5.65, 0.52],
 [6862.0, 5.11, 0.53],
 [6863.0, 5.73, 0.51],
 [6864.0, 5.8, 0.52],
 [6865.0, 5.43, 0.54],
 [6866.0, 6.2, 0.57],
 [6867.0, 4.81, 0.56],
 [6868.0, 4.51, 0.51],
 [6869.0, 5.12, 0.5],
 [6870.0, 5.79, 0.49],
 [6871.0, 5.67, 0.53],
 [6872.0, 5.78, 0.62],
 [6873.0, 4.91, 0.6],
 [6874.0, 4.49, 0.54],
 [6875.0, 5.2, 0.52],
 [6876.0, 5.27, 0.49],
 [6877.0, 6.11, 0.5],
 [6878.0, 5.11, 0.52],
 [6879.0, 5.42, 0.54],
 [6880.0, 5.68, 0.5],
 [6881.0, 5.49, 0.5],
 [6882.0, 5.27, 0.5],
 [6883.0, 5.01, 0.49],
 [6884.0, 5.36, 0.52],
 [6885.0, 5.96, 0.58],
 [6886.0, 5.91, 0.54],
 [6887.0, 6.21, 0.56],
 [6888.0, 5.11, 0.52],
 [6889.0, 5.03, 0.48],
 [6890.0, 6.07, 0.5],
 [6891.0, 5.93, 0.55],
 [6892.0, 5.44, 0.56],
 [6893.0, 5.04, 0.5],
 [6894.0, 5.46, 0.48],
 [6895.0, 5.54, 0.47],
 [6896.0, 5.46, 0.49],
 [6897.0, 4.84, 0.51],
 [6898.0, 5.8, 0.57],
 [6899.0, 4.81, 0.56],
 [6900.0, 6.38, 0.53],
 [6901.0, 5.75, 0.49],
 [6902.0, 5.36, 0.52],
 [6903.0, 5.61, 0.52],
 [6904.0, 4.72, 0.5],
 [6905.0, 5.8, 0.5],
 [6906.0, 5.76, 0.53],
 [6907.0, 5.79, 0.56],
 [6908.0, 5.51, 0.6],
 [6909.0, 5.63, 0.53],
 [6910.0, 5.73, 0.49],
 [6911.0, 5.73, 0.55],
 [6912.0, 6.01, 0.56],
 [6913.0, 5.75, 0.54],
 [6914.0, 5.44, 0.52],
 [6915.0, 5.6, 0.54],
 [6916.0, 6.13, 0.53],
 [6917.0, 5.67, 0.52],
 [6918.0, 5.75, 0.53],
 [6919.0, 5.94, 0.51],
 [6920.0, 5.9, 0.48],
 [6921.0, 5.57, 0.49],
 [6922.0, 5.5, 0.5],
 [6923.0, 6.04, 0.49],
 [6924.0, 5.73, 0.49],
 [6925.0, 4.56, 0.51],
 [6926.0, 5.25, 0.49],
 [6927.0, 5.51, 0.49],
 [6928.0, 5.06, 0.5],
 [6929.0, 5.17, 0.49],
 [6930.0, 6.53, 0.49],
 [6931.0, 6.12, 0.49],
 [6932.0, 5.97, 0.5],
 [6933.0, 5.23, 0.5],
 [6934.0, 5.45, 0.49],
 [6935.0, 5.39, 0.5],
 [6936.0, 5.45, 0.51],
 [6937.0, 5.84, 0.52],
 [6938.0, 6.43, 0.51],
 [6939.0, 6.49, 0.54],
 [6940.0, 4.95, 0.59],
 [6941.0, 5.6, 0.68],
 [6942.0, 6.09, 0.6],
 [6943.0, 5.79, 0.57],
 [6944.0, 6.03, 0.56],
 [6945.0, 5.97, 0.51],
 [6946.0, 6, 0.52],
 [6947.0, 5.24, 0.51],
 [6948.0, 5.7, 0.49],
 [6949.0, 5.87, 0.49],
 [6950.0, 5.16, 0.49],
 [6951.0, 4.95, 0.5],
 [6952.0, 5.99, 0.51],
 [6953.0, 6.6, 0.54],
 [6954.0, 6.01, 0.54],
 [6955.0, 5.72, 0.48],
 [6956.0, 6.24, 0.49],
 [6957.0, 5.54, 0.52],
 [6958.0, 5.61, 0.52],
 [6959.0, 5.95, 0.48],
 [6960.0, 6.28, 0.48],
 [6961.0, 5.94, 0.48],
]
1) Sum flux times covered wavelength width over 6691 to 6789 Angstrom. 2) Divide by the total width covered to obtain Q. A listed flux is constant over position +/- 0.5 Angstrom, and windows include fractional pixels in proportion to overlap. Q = 5.56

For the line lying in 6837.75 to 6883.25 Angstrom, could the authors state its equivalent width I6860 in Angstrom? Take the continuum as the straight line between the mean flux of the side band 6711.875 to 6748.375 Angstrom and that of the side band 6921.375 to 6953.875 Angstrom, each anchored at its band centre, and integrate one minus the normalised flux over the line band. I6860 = 1.9 Angstrom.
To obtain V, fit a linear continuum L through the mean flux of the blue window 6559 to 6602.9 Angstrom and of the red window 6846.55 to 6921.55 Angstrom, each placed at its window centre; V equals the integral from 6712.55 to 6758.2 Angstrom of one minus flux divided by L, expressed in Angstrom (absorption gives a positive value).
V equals 2.2 Angstrom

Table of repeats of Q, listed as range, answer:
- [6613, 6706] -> 5.57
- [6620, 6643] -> 5.77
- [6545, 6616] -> 6.07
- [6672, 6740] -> 5.55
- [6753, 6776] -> 5.64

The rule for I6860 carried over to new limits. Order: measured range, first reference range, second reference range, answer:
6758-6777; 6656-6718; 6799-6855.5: -0.5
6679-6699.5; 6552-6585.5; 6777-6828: 1.1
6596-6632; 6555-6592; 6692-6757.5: 2.4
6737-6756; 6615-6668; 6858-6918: 1.0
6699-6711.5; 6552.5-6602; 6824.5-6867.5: 0.8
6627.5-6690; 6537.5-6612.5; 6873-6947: 4.3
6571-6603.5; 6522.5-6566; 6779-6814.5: -1.1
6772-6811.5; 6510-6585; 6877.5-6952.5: 1.5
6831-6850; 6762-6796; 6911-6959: 0.6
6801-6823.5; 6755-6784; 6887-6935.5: 0.3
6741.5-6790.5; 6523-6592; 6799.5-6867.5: 1.2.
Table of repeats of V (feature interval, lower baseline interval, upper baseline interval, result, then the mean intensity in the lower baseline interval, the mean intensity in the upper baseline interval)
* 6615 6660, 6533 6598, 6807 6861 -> 2.3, 6.11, 5.53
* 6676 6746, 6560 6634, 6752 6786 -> 2.5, 6.01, 5.63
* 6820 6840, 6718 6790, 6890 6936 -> 0.1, 5.57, 5.59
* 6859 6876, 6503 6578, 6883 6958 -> 0.9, 5.92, 5.65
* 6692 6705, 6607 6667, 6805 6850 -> 0.5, 5.61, 5.57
